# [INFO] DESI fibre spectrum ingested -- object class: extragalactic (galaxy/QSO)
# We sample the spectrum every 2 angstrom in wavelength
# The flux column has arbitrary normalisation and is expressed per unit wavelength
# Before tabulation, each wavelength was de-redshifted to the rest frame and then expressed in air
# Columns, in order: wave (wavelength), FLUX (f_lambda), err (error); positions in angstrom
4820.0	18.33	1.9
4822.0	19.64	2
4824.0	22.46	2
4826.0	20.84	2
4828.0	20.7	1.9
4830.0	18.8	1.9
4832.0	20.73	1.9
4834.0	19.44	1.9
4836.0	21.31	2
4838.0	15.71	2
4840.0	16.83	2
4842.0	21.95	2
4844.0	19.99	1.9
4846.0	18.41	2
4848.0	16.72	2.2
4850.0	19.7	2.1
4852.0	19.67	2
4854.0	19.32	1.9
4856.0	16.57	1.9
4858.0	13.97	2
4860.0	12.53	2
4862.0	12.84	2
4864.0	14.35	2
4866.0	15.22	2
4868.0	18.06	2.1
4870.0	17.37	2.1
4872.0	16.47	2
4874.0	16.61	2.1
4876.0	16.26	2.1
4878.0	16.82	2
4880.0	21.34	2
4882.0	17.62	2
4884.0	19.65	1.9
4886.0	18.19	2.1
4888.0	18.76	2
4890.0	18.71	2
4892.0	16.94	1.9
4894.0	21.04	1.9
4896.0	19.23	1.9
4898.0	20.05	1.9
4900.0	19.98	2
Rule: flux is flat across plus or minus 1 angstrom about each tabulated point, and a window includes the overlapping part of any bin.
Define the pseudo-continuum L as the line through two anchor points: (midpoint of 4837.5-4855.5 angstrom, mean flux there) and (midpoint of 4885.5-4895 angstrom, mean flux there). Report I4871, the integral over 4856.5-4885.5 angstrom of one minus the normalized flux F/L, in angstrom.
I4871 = 3.6 angstrom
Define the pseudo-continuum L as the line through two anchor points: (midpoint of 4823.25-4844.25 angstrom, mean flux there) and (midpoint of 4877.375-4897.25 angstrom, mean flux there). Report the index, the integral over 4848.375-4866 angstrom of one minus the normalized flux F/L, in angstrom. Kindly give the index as 3.04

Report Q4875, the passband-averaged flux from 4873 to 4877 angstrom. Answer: 16.4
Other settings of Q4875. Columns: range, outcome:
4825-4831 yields 20.1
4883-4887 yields 18.9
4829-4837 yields 20.1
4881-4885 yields 18.6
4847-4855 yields 18.9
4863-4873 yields 16.3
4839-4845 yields 19.6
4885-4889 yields 18.5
